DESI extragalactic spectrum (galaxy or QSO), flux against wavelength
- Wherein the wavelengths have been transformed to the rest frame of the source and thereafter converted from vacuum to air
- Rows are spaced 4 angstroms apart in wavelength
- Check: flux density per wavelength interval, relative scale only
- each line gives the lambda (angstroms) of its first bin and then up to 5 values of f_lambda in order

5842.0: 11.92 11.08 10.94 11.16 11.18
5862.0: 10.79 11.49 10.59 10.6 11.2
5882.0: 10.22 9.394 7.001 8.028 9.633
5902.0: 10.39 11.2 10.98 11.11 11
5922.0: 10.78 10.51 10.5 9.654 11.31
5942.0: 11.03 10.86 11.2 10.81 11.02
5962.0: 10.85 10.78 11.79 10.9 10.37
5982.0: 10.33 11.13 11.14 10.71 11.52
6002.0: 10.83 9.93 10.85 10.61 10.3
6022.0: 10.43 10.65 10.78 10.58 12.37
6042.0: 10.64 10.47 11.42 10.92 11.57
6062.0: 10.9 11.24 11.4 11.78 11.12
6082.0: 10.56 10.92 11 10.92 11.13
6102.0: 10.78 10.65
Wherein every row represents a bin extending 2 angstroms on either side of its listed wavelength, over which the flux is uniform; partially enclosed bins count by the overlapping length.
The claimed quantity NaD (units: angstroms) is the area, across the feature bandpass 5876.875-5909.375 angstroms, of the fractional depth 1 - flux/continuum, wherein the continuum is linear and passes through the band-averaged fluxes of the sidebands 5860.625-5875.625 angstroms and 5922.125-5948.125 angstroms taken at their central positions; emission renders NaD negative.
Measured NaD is 3.45 angstroms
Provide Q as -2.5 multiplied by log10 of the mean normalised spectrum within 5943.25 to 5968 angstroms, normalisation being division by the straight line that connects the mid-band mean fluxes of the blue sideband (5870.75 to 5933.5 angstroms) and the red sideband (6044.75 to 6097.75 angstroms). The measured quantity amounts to -0.047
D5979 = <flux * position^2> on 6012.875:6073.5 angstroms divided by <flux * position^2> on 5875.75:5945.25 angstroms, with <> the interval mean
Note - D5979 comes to 1.1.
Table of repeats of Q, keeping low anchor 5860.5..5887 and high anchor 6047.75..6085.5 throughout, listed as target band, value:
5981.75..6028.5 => 0.03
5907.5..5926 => -0.01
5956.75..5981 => 0.00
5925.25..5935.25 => 0.06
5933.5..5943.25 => 0.00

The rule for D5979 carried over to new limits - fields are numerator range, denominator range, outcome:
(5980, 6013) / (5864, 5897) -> 1.15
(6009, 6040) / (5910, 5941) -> 1.04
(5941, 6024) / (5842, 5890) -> 1.05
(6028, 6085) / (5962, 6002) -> 1.04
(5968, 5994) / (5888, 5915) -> 1.15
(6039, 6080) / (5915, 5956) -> 1.08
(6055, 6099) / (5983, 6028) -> 1.06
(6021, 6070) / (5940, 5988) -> 1.04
